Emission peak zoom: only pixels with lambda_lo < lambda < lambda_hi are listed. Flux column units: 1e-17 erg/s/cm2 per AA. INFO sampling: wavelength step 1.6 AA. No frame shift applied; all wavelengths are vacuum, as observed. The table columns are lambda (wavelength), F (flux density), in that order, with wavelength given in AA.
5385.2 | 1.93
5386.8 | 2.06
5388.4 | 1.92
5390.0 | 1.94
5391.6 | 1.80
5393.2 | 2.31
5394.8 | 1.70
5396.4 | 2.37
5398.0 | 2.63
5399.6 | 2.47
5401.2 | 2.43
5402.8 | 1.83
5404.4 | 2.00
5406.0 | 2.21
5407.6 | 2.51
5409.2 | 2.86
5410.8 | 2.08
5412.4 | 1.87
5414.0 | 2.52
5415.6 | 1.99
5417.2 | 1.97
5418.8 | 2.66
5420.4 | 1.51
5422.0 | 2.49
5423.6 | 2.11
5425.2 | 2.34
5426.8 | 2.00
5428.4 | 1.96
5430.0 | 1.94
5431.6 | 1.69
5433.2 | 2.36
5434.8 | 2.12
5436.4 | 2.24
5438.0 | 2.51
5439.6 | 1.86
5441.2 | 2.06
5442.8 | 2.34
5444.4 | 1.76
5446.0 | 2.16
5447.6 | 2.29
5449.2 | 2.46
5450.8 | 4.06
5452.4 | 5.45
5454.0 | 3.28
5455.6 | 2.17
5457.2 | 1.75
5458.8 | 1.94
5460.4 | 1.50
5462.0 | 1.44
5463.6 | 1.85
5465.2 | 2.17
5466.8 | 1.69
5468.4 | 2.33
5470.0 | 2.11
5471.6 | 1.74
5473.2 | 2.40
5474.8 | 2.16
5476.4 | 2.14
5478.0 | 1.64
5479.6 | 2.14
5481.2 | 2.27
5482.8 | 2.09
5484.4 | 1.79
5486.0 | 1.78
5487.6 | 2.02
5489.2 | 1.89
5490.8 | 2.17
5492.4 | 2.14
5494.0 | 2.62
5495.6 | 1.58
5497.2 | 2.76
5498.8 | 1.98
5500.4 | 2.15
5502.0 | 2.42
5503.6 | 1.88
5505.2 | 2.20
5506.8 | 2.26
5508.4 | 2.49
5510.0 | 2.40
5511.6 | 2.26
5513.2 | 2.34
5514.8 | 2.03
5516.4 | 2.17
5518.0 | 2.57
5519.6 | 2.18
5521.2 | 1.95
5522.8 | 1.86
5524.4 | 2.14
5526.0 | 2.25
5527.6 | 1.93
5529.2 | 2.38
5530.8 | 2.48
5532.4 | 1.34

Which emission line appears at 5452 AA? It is Hbeta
